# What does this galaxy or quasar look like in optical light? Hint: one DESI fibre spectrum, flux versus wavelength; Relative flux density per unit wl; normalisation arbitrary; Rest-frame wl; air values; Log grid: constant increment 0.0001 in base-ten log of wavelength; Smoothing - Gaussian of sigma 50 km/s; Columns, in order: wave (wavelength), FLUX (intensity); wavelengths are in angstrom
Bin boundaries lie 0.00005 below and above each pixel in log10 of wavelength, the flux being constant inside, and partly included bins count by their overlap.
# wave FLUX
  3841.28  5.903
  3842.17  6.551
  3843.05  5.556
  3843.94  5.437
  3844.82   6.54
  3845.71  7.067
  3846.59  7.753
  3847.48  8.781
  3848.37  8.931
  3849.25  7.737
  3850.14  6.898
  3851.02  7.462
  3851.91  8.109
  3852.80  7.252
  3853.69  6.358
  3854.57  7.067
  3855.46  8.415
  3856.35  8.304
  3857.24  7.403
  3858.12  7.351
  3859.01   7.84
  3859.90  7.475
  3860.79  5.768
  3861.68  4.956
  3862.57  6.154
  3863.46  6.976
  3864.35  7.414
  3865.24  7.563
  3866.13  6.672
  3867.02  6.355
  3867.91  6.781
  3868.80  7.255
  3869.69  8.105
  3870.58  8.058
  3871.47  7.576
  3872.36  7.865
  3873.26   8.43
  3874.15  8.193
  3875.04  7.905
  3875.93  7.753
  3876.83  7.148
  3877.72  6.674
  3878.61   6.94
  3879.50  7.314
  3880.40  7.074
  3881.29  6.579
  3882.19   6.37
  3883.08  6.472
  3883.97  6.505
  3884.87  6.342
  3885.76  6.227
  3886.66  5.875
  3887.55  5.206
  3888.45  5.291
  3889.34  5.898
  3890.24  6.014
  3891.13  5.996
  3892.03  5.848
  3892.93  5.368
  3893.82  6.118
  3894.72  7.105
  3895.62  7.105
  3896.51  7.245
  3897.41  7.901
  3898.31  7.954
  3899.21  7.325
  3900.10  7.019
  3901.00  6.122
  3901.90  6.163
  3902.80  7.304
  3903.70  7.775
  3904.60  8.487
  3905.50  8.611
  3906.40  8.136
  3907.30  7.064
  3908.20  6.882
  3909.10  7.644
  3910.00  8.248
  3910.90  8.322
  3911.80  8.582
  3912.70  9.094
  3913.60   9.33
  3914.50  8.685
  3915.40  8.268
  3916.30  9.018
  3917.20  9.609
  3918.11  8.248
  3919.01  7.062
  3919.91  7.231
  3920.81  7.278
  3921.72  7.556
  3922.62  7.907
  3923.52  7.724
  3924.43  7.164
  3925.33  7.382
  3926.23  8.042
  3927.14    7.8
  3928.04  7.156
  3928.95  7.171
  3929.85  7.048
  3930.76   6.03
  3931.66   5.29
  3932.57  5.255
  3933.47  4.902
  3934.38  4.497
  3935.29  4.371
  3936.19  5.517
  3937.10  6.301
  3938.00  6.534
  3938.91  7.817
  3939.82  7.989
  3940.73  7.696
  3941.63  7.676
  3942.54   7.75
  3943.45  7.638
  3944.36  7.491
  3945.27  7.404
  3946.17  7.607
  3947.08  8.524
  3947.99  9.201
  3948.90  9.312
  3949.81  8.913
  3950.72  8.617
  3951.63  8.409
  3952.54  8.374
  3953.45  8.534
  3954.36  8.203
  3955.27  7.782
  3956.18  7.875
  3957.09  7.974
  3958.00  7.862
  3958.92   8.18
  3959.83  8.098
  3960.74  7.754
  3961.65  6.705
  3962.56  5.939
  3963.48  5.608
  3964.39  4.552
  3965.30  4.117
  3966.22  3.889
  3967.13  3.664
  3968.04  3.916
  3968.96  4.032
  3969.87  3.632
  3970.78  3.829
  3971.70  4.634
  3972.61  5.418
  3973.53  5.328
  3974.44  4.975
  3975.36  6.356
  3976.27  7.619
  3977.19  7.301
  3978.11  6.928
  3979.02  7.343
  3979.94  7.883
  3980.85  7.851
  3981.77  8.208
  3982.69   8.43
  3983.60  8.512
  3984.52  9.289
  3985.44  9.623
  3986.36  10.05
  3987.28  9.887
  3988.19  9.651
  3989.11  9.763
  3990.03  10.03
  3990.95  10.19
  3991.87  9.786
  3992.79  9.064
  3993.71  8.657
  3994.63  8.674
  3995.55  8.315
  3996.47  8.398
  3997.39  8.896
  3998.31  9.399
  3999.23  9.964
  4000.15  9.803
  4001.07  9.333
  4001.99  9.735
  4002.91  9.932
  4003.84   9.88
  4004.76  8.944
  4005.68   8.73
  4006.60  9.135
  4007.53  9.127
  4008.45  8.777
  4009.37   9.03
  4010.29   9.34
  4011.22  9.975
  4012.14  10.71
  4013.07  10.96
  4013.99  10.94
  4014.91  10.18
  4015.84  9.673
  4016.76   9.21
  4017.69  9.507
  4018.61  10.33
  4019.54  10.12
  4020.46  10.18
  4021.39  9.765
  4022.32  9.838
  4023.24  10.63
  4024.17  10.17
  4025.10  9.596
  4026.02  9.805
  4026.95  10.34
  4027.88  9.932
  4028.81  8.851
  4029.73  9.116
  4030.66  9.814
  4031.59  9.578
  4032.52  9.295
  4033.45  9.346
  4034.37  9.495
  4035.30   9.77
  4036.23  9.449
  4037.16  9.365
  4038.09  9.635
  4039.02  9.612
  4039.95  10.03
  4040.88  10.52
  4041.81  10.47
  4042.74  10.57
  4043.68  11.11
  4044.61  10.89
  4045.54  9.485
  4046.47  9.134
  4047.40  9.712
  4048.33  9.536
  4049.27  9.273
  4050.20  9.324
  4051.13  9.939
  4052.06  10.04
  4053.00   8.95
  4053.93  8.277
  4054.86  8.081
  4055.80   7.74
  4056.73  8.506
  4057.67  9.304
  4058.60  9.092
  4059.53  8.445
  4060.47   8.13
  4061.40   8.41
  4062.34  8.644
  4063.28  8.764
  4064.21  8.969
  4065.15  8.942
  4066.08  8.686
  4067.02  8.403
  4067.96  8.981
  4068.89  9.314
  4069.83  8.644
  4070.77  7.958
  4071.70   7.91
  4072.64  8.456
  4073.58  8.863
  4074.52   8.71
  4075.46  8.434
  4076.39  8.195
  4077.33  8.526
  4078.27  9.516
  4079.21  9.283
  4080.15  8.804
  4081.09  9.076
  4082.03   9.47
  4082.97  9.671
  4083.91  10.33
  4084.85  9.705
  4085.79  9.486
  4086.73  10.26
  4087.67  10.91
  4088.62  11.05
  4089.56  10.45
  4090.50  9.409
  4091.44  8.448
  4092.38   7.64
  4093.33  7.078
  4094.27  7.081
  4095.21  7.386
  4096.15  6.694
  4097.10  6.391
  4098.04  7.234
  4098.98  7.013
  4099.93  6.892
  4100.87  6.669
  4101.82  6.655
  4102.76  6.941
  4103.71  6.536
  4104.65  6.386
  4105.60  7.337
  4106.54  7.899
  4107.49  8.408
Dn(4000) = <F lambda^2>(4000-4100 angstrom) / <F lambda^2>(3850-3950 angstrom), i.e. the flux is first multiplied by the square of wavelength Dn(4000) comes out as 1.4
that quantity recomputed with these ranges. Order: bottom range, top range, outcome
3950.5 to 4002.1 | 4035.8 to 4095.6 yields 1.26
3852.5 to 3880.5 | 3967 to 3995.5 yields 1.10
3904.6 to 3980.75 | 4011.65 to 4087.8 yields 1.40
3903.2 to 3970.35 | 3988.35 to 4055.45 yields 1.39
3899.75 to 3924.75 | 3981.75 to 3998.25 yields 1.22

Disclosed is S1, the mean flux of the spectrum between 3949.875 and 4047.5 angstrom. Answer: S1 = 8.62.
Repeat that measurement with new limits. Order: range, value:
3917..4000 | 7.39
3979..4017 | 9.34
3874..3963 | 7.3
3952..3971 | 6.25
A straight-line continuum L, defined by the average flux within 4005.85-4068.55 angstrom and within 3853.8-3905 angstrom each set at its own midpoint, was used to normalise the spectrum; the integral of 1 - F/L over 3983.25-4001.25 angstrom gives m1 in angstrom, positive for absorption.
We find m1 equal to -1.22 angstrom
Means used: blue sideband 6.95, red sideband 9.5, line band 9.37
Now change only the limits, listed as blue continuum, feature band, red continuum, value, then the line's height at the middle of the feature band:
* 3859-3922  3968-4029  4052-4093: -3.6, 8.25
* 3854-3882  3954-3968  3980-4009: 3.6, 8.69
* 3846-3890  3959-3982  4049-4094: 6.3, 8.04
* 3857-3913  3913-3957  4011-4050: 2.7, 8.04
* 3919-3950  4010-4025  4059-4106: -4.3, 7.86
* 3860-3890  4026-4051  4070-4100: -4.6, 8.25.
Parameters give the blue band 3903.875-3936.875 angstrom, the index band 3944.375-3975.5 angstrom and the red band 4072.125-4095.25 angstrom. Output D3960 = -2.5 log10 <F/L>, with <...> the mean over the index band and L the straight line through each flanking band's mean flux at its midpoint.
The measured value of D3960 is 0.173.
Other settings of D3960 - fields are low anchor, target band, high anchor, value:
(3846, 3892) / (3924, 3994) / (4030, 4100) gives 0.11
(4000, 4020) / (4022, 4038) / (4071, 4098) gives -0.02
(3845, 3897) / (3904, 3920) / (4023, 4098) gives -0.11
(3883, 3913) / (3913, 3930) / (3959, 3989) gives -0.15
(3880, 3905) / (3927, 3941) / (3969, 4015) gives 0.18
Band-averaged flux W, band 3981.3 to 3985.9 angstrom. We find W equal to 8.8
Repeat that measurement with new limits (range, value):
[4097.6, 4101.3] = 6.96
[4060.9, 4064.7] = 8.69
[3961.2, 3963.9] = 6.08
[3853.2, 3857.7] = 7.52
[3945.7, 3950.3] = 8.71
